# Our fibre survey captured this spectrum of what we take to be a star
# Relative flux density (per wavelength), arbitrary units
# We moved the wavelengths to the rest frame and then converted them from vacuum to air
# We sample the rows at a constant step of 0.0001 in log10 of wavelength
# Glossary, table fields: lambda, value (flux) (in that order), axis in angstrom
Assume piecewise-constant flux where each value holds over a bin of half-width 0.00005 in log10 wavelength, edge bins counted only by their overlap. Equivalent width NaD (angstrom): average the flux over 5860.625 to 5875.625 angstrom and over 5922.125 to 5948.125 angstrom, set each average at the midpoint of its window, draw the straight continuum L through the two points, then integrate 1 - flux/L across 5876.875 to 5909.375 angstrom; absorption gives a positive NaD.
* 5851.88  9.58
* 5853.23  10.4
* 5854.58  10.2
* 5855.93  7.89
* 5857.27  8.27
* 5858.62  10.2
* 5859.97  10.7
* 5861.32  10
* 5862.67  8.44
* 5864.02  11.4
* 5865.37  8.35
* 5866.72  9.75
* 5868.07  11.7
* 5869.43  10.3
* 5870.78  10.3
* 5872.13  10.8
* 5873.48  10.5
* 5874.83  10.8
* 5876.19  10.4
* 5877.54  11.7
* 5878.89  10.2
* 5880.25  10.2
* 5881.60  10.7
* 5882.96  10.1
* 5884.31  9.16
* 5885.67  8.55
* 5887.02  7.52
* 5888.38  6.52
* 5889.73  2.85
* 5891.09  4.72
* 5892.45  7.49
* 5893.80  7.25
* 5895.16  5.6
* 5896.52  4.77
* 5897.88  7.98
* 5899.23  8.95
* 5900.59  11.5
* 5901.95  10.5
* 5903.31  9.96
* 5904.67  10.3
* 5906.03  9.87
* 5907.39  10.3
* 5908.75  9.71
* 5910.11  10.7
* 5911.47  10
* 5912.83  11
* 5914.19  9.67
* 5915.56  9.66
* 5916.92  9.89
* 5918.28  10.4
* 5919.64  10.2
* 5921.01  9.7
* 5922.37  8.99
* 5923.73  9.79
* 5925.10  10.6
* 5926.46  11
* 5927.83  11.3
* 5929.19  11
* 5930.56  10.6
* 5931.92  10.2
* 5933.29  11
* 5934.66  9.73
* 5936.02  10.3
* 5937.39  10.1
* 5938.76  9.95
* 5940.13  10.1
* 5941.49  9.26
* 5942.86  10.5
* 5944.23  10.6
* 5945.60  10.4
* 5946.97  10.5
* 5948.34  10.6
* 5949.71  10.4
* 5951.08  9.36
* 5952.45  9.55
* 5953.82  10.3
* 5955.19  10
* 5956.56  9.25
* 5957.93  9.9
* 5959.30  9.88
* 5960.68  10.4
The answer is 5.3 angstrom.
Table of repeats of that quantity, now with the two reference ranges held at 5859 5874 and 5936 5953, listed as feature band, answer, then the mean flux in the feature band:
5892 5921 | 2.3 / 9.34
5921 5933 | -0.3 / 10.4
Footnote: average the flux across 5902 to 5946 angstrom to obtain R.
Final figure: 10.2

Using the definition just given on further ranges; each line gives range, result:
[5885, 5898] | 6.25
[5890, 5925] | 9.11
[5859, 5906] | 9.13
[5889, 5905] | 7.6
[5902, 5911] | 10.2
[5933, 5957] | 10.1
